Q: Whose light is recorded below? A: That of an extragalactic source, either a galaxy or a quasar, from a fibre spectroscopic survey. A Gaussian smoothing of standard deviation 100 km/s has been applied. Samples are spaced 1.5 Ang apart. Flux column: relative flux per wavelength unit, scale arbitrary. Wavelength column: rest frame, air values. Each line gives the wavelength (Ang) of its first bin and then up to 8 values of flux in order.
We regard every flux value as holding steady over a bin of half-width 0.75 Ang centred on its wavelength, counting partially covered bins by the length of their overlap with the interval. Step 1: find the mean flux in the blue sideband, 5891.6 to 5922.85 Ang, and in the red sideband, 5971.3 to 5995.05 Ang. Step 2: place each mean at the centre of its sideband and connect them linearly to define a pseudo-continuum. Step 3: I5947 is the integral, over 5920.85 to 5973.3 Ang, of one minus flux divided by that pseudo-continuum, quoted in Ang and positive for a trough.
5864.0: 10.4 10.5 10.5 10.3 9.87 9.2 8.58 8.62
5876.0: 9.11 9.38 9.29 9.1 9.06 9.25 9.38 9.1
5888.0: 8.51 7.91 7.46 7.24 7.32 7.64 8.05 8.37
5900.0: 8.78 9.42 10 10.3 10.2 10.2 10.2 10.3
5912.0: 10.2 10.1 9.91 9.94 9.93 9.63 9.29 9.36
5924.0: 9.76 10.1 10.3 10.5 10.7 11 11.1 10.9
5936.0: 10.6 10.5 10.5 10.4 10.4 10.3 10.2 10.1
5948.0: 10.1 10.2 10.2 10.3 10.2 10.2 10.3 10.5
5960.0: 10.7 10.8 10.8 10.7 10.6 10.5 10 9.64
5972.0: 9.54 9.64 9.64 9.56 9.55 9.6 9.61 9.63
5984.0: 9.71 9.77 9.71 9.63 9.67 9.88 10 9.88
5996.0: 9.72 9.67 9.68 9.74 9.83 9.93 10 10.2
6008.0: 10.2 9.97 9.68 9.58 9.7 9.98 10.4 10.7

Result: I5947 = -4.4 Ang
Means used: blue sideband 9.34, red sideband 9.69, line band 10.3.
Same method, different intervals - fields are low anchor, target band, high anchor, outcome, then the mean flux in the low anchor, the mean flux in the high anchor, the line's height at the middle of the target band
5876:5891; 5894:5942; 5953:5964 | -1.2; 8.93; 10.5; 9.65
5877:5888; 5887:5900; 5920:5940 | 2.1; 9.17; 10.3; 9.44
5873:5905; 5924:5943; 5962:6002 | -2.6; 8.71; 9.85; 9.26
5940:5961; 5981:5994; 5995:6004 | 0.2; 10.3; 9.76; 9.89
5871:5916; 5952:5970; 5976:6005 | -1.7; 9.08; 9.73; 9.53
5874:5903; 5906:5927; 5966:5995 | -2.3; 8.61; 9.77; 8.97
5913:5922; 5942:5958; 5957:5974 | -0.1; 9.78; 10.3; 10.1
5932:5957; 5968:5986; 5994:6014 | 0.8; 10.4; 9.85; 10.1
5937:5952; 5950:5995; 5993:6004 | 0.1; 10.3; 9.79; 10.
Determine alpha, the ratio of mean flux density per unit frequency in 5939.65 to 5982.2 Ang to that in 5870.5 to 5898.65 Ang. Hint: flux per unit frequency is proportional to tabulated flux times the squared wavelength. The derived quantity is 1.2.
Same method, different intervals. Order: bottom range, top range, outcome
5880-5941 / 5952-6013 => 1.07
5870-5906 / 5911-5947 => 1.18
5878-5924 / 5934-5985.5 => 1.13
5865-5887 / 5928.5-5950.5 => 1.14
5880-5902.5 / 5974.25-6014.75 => 1.20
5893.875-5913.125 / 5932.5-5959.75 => 1.12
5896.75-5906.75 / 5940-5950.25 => 1.11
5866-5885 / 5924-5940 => 1.15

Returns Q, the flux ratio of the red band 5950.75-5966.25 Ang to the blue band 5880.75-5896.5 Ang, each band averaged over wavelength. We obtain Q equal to 1.26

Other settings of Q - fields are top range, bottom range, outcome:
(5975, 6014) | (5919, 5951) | 0.95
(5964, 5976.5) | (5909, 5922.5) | 1.01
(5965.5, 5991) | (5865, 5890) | 1.05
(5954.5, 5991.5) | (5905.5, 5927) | 1.01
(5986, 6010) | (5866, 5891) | 1.08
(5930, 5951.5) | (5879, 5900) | 1.25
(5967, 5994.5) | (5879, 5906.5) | 1.12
